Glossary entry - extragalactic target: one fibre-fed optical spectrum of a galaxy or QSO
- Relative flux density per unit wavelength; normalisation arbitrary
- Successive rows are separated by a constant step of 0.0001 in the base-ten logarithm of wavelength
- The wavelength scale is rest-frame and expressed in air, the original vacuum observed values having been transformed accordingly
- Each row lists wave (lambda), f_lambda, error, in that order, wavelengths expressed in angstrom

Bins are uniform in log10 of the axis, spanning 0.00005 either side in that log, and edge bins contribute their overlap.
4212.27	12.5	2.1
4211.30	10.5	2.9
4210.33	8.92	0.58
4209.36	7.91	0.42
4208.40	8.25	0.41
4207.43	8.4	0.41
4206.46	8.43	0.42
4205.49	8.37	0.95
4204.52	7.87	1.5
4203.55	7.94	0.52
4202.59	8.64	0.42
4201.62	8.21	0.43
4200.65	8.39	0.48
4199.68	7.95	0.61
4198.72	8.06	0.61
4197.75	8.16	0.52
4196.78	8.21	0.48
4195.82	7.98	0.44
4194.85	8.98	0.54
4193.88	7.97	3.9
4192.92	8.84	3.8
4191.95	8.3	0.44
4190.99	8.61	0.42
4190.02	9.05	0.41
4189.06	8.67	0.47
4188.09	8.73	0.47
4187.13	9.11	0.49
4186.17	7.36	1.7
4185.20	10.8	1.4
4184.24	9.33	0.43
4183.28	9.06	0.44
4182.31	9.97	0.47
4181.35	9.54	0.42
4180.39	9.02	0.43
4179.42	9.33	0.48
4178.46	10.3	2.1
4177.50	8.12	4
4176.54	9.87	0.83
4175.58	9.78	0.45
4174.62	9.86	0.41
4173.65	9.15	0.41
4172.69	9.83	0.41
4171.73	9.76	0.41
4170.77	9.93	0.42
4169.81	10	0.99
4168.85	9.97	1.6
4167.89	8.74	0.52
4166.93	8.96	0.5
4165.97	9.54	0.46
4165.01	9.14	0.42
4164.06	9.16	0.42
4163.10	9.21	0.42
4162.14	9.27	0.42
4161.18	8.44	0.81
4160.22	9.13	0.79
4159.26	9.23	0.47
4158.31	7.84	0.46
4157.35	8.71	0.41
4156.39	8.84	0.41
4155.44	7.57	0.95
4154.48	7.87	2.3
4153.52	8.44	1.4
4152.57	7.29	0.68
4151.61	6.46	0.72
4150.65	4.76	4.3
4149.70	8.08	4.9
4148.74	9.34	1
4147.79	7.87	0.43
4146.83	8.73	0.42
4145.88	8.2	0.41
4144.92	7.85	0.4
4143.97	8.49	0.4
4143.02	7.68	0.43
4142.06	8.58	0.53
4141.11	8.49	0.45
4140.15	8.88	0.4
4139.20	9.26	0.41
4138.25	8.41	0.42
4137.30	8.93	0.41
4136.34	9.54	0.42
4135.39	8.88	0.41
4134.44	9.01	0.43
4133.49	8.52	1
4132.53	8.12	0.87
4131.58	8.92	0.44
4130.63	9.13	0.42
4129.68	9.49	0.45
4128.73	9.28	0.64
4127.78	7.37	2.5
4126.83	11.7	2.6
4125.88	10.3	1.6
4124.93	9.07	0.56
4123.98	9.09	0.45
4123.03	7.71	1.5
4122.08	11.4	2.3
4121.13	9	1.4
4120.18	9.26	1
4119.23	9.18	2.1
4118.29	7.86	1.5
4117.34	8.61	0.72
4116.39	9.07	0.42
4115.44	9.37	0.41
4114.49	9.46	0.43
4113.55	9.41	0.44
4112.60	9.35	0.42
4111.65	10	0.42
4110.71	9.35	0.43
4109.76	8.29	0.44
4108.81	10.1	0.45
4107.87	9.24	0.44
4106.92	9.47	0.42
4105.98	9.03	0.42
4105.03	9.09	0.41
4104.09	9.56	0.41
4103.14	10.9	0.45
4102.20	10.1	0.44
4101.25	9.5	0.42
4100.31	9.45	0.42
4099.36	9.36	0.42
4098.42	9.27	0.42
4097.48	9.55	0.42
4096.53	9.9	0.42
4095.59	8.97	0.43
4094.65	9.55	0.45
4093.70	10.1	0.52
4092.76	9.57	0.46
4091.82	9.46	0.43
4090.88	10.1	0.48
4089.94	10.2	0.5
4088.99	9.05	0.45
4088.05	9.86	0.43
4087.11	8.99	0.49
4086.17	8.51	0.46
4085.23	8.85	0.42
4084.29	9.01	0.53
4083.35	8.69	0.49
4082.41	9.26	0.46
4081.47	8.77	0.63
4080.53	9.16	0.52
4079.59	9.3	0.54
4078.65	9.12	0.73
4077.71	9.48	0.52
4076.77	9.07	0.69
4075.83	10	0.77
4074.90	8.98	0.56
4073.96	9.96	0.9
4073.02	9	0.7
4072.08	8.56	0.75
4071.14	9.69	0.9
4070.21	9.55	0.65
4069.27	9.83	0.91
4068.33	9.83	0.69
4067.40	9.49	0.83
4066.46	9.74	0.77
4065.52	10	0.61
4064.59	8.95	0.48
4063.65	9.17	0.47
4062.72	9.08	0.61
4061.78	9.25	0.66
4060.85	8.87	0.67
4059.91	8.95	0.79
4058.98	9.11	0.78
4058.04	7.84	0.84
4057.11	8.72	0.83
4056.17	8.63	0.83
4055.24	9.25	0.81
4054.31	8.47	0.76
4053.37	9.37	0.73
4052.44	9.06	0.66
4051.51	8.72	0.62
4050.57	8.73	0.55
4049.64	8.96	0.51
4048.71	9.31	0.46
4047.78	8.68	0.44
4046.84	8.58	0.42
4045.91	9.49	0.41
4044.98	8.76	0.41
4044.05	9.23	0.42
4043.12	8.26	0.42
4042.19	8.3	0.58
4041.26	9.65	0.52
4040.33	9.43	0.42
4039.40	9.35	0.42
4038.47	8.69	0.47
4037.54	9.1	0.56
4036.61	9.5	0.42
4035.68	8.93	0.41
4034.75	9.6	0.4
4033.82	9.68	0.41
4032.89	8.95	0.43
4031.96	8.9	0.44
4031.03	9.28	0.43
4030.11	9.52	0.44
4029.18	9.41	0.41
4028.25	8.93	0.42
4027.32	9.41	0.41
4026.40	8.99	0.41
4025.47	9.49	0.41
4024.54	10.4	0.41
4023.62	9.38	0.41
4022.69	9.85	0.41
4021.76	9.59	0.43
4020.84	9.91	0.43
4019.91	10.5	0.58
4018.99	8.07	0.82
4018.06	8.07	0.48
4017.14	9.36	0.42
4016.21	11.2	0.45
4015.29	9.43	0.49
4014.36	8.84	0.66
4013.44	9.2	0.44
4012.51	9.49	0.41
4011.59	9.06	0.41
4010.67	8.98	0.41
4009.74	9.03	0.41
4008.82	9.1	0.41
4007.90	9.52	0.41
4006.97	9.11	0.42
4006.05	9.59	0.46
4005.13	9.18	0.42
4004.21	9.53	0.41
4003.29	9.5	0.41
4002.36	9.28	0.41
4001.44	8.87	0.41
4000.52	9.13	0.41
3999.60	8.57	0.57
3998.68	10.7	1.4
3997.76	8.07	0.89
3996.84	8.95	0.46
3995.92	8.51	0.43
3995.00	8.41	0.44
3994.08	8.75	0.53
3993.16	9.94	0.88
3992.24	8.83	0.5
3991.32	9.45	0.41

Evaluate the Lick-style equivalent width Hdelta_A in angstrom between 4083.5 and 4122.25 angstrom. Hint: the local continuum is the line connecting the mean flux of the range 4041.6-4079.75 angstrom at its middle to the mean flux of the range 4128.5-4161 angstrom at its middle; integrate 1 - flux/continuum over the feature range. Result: -2.9 angstrom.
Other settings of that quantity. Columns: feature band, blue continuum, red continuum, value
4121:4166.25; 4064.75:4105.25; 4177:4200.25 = 2.1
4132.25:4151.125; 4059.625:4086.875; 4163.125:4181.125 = 2.0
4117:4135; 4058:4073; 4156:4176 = 0.3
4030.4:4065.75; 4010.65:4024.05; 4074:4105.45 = 1.5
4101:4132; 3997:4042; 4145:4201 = -1.3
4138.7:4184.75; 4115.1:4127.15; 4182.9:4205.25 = 0.3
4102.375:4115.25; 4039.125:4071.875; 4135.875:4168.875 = -1.1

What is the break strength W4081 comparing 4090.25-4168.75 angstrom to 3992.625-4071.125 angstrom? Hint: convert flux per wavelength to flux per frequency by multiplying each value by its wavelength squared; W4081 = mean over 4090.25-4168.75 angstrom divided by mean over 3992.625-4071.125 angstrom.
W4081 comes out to 1.0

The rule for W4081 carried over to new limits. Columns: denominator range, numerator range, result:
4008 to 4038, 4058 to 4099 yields 1.03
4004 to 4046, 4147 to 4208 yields 1.01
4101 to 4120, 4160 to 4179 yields 1.04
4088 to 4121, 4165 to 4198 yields 1.01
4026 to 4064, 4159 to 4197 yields 1.08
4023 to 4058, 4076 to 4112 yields 1.06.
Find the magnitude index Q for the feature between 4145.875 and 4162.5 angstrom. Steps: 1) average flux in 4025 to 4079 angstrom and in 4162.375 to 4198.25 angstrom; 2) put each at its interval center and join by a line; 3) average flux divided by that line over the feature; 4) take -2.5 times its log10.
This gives 0.13 mag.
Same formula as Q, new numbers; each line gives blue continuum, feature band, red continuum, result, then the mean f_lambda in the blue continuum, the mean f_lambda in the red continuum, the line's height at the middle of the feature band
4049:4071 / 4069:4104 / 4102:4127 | -0.02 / 9.12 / 9.41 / 9.26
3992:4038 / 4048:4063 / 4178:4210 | 0.03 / 9.27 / 8.66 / 9.13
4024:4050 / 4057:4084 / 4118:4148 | -0.02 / 9.17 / 8.9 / 9.08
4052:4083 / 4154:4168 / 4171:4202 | 0.03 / 9.2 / 8.95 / 9.01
